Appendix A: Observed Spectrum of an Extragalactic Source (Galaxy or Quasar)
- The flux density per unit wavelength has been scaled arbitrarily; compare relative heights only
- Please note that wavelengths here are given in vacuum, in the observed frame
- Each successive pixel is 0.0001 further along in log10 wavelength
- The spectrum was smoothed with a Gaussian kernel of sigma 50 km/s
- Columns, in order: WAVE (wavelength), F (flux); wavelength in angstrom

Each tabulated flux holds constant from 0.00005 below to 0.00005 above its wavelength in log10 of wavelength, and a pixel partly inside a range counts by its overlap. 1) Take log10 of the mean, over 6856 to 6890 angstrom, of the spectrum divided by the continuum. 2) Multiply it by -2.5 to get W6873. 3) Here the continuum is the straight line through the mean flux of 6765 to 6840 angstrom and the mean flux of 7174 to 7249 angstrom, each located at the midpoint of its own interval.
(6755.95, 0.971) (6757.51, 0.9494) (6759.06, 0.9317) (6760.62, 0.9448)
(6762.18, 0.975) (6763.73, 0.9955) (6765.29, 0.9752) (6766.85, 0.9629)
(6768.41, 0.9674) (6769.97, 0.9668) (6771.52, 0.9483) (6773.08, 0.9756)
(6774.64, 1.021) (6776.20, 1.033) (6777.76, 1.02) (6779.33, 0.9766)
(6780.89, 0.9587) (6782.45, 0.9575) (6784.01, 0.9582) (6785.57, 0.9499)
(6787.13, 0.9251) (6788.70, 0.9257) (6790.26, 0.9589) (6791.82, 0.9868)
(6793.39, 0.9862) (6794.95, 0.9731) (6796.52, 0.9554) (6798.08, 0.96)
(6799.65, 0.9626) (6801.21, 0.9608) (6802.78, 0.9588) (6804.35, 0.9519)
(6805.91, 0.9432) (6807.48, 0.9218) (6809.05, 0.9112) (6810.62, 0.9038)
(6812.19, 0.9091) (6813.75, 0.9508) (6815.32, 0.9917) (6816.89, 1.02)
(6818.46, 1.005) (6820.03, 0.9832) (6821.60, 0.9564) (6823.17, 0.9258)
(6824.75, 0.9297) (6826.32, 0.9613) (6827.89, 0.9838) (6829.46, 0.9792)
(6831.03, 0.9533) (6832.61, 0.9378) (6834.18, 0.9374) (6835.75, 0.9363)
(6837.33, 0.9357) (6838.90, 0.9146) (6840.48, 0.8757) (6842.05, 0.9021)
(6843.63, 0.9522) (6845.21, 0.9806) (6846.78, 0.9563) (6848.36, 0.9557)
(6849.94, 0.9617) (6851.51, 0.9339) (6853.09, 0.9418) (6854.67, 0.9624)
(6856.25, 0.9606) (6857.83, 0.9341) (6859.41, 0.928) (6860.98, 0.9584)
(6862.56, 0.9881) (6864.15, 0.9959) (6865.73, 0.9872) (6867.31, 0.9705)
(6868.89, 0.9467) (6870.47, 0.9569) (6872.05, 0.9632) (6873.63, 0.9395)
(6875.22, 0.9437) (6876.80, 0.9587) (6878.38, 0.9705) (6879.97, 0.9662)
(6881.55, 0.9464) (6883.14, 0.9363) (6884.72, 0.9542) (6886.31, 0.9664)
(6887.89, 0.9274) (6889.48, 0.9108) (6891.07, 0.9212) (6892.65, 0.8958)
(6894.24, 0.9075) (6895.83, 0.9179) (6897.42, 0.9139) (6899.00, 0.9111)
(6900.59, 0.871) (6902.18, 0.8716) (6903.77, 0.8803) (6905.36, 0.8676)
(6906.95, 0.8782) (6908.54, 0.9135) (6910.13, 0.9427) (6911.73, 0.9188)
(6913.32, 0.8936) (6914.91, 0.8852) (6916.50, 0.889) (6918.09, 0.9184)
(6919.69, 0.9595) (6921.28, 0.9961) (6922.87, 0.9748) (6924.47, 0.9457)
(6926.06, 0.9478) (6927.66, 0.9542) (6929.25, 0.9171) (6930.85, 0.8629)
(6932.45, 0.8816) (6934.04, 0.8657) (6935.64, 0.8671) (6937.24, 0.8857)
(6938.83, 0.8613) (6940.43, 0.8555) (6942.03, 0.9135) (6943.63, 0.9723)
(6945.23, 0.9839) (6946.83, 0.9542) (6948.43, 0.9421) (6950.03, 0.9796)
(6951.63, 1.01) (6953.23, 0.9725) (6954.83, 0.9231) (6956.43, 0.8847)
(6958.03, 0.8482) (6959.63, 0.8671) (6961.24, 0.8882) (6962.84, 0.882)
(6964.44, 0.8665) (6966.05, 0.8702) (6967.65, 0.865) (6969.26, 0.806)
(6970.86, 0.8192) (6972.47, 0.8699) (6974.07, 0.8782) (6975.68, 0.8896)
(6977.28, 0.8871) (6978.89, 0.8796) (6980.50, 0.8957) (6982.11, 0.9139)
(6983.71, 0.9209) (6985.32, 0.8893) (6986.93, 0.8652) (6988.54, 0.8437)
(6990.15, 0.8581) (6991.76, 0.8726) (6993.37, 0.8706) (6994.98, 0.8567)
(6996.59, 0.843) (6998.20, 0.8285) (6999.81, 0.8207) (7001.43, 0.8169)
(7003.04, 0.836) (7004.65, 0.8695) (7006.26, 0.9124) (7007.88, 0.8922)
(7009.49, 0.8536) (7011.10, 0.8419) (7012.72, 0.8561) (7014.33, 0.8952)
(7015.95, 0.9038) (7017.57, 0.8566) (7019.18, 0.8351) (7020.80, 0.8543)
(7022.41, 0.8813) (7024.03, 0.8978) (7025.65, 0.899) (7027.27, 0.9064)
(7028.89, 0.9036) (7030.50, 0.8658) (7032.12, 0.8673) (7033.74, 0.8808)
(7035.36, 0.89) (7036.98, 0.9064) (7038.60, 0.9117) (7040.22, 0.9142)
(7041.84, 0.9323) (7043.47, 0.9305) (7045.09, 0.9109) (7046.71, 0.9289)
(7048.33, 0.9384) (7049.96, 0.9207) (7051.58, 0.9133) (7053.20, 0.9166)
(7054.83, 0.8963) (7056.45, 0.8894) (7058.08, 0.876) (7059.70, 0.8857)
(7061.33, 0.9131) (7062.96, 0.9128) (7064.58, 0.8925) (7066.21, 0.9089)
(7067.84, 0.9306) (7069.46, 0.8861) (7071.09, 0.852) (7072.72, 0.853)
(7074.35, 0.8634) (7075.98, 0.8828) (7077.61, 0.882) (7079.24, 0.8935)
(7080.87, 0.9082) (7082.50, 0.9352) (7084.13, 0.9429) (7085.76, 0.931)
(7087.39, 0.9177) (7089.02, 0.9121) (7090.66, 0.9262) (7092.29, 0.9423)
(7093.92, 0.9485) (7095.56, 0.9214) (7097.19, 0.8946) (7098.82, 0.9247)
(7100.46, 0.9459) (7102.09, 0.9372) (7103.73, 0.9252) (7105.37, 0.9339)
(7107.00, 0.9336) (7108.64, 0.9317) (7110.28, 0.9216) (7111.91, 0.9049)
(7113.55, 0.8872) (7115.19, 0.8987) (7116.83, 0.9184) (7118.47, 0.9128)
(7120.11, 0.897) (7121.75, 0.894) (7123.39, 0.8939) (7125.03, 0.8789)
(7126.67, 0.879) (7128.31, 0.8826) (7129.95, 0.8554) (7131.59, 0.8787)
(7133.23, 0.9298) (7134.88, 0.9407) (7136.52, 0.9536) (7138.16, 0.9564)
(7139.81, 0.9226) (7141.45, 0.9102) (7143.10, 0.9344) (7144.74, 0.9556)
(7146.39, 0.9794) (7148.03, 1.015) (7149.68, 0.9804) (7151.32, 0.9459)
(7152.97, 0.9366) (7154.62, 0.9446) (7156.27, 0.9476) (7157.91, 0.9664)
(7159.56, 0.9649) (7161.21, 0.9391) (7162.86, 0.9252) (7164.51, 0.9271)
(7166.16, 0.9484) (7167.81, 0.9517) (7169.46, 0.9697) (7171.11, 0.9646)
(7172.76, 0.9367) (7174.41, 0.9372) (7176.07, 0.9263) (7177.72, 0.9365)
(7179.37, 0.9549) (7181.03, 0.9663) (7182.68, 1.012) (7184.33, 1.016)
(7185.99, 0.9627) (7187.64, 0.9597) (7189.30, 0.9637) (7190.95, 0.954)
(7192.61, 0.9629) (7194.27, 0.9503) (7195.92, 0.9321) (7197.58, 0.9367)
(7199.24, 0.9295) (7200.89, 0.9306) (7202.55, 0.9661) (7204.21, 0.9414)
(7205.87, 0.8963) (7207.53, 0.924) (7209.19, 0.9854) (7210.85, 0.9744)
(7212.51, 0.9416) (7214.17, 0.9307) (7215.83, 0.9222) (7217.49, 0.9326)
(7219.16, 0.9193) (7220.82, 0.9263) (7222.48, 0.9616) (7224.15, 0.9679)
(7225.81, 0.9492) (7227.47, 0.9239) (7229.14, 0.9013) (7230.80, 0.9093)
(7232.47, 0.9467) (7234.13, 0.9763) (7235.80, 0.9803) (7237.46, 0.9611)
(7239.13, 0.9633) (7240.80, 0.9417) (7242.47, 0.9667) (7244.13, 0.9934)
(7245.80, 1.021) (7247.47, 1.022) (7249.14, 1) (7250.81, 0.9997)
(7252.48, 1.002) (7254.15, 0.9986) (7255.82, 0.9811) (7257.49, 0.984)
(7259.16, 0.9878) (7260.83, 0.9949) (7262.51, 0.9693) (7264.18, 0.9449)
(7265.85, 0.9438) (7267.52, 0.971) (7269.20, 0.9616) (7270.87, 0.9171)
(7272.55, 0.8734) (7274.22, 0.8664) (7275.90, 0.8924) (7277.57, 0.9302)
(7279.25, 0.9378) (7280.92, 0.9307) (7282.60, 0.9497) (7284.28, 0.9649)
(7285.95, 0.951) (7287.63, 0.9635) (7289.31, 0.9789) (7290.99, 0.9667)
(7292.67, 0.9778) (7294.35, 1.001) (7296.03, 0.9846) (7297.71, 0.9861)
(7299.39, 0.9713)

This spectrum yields 0.00 mag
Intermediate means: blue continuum 0.959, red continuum 0.953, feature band 0.955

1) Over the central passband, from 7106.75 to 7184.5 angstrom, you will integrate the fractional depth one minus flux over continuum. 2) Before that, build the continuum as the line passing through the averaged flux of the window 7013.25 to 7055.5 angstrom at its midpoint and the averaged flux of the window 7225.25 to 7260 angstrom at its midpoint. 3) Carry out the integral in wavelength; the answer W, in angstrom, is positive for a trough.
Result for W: 0.3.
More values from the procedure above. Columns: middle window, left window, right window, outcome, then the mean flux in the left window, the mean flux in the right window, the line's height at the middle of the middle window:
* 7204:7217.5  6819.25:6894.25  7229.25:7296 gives 0.3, 0.948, 0.962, 0.96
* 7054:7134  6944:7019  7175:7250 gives 1.0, 0.882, 0.954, 0.917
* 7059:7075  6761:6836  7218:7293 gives 1.2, 0.962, 0.957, 0.959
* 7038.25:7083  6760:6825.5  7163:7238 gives 2.4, 0.963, 0.948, 0.953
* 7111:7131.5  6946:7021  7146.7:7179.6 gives 0.9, 0.879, 0.951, 0.934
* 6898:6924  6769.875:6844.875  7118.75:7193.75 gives 1.1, 0.956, 0.941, 0.952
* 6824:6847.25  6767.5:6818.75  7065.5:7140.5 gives 0.3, 0.963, 0.91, 0.956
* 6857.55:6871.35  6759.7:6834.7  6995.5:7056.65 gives -0.4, 0.962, 0.885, 0.94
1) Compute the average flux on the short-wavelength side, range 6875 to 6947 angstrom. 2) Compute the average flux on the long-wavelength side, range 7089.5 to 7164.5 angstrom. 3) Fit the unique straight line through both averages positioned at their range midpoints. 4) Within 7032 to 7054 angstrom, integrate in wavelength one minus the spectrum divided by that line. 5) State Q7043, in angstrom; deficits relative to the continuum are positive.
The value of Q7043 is 0.3 angstrom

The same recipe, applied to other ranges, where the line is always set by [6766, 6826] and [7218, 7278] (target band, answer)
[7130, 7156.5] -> 0.4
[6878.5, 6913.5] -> 1.6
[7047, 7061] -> 0.8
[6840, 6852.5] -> 0.3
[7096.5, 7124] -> 1.2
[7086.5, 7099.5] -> 0.5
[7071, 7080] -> 0.8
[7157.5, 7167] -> 0.1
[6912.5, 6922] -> 0.4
